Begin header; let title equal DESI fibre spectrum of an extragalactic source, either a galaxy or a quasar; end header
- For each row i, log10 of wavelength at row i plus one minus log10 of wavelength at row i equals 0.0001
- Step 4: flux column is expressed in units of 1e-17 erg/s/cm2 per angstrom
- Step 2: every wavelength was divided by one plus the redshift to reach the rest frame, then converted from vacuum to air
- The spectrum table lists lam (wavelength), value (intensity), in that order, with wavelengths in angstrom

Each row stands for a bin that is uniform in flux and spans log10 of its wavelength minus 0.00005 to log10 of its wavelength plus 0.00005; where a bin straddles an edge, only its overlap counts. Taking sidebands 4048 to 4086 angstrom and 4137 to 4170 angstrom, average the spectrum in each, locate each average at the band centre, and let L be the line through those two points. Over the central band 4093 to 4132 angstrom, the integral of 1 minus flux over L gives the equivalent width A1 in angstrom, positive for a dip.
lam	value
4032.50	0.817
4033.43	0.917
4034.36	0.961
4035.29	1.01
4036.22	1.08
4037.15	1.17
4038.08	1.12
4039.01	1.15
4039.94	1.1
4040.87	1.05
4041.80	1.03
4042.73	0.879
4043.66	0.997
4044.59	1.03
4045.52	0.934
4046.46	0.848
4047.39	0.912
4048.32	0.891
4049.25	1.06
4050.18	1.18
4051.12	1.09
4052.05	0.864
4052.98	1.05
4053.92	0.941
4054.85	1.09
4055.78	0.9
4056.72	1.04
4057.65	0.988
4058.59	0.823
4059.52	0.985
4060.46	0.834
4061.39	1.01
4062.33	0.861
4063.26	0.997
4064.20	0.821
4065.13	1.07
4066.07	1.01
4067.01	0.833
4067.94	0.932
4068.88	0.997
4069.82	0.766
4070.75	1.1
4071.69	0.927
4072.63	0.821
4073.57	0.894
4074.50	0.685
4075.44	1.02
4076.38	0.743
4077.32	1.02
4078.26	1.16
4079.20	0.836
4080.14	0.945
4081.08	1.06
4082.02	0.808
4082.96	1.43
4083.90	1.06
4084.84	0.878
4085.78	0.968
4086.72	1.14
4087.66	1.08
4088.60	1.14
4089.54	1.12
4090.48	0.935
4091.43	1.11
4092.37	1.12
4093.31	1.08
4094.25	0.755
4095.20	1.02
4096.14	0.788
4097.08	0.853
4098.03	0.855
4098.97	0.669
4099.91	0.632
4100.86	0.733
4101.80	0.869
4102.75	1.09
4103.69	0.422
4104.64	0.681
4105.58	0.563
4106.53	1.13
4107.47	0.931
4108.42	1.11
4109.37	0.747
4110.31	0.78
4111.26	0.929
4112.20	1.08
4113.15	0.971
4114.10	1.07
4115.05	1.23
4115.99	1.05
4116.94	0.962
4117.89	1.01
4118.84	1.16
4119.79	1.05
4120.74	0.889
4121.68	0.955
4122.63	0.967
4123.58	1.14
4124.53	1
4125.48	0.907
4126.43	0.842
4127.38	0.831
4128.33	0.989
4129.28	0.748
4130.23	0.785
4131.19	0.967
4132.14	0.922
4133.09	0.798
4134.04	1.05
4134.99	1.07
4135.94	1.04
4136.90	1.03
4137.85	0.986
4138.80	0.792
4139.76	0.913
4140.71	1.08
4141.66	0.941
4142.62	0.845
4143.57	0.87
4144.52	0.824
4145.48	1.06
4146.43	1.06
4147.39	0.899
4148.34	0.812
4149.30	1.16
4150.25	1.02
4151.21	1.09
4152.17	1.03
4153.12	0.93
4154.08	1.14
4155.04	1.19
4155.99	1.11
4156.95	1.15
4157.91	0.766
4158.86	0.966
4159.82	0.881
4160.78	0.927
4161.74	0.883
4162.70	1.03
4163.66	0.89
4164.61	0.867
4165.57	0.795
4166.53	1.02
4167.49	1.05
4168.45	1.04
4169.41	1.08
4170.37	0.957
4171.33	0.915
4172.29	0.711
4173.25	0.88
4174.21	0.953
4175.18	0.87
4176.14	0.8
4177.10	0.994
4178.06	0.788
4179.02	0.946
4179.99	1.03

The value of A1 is 2.4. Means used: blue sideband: 0.961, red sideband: 0.974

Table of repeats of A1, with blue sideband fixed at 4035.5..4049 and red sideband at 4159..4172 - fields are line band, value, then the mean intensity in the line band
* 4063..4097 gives 0.7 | 0.973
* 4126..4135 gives 0.7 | 0.892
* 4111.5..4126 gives -0.8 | 1.03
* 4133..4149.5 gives 0.0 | 0.958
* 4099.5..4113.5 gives 1.9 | 0.844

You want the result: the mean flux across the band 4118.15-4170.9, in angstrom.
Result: 0.967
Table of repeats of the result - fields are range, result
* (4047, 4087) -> 0.963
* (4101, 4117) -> 0.914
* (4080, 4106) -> 0.922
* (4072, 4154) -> 0.948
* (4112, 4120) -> 1.06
